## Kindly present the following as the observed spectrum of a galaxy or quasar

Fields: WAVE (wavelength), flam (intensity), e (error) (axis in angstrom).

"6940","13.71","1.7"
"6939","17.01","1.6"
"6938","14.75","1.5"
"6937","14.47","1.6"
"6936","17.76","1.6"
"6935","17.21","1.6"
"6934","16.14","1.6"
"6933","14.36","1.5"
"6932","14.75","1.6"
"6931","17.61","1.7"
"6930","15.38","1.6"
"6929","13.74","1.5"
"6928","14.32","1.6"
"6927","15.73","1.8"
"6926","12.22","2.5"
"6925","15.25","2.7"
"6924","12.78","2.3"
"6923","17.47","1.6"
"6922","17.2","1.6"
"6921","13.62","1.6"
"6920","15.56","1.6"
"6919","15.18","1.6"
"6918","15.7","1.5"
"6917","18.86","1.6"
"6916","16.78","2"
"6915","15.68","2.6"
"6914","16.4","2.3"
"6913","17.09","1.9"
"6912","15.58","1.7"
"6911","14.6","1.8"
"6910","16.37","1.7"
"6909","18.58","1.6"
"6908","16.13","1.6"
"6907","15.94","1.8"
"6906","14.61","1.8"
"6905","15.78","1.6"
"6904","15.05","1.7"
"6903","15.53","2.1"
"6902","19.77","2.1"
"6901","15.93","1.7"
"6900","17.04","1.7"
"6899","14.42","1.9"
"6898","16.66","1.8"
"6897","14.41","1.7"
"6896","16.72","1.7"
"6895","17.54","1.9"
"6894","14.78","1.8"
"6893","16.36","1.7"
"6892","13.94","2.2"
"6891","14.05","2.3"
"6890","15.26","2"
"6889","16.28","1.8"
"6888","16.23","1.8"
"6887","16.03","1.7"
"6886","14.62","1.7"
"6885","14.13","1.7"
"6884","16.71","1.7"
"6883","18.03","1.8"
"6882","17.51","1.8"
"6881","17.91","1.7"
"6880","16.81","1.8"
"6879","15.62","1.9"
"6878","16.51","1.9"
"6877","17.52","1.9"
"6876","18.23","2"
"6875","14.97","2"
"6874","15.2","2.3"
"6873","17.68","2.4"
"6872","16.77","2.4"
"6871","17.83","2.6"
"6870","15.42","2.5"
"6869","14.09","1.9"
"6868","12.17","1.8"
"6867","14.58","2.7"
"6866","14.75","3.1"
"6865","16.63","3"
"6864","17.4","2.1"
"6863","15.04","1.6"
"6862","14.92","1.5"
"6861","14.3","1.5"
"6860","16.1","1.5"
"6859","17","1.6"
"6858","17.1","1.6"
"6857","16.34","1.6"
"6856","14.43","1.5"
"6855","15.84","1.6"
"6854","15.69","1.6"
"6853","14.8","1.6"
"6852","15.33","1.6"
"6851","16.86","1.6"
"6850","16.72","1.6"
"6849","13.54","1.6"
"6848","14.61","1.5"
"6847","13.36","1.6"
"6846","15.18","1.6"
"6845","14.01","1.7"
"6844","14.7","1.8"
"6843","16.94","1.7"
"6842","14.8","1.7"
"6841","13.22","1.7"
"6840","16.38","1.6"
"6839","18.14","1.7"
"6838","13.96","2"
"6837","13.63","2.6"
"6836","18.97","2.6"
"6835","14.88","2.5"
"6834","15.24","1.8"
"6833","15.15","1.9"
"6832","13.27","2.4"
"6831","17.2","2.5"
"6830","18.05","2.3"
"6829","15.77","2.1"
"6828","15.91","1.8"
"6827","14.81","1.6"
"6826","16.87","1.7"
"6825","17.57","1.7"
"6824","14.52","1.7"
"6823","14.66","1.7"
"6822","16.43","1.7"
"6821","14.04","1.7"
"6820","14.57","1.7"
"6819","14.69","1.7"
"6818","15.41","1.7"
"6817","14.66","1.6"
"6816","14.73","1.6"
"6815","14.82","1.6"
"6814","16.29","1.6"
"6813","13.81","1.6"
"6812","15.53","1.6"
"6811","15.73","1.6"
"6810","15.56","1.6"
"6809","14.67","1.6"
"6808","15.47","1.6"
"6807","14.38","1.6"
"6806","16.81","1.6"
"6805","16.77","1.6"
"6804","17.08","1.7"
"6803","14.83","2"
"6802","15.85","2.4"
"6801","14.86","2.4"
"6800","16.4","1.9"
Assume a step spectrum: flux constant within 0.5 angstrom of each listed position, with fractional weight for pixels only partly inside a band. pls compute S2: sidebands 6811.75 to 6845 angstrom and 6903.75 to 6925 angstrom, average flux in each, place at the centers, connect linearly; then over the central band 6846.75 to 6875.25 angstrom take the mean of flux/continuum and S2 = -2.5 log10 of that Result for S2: 0.01 mag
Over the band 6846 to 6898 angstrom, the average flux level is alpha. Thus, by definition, 15.8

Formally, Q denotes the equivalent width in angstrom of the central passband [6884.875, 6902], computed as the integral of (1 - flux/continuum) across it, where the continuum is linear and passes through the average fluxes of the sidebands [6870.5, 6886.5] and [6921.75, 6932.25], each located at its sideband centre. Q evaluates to 0.5 angstrom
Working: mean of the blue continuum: 16.6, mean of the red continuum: 15.1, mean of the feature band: 15.7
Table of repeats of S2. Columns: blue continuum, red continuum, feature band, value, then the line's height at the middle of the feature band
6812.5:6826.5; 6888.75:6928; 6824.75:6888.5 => -0.02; 15.5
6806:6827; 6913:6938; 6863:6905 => -0.04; 15.5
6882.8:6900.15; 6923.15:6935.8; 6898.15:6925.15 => -0.05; 15.4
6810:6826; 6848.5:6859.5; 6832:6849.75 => 0.04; 15.6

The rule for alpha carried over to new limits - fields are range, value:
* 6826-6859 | 15.5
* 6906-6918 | 16.4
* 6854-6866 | 15.9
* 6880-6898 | 16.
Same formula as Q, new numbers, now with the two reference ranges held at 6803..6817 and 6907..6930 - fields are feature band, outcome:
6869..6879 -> -0.59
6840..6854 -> 0.47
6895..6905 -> -0.37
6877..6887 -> -0.55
